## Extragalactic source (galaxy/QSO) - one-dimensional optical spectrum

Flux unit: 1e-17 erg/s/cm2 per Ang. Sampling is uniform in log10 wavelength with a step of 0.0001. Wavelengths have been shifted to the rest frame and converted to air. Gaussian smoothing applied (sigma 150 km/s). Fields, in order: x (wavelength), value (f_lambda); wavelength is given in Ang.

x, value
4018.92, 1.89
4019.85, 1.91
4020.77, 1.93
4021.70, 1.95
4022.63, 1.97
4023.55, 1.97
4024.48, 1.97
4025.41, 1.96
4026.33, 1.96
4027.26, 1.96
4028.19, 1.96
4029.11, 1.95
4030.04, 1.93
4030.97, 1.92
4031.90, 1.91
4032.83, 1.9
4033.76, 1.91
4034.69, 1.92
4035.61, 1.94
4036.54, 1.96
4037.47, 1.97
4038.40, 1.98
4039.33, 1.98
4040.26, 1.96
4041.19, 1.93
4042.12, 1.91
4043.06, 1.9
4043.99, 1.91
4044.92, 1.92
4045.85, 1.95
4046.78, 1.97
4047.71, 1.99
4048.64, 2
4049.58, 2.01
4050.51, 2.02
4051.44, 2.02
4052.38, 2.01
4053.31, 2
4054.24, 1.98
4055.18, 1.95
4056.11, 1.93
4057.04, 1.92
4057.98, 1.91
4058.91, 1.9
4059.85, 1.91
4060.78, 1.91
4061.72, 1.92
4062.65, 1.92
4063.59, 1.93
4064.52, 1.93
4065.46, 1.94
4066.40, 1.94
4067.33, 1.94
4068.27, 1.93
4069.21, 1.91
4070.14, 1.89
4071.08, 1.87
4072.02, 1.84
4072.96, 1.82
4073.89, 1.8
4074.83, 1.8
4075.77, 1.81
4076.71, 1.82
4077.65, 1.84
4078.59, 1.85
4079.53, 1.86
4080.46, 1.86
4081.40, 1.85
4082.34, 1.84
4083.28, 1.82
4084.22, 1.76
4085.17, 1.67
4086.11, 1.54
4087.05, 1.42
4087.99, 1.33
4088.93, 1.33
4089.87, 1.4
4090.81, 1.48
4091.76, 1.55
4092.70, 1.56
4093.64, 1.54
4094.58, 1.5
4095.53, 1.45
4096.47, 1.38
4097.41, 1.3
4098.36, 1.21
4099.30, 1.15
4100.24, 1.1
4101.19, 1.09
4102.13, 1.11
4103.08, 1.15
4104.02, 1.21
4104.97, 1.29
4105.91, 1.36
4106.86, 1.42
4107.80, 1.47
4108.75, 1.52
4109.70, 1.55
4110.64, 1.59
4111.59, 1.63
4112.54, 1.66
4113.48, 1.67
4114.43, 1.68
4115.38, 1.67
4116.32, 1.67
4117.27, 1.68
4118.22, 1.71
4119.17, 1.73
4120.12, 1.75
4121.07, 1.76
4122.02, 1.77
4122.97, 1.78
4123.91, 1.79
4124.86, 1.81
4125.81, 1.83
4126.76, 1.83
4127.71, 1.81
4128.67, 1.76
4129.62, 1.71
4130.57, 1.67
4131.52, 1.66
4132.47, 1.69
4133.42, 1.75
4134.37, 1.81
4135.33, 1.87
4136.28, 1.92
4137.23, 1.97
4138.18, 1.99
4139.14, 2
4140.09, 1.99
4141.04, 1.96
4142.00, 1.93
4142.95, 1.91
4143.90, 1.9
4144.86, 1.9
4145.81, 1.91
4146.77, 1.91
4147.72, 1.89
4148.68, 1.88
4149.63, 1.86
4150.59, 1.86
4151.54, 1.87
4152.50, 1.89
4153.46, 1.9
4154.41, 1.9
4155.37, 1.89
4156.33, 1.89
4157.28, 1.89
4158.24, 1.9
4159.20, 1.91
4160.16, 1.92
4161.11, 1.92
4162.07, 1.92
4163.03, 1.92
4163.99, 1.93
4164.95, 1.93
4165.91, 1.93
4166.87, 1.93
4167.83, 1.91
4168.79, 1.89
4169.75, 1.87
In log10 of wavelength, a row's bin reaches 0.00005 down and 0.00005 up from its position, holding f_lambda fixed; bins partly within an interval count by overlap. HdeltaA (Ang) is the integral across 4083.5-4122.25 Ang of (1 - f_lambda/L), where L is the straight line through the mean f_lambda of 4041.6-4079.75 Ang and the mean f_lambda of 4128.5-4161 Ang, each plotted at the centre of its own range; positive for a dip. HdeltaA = 8.4 Ang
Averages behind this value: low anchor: 1.92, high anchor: 1.87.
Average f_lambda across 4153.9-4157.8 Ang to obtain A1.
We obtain 1.89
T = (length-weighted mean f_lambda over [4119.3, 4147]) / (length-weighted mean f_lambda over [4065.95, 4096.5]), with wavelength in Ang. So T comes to 1.1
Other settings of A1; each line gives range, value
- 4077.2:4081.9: 1.85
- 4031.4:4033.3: 1.9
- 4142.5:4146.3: 1.9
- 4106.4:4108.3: 1.45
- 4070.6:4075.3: 1.83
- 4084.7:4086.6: 1.6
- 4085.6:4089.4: 1.41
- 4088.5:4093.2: 1.47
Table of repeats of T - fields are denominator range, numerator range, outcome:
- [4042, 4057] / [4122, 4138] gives 0.91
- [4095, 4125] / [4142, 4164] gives 1.27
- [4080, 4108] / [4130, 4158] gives 1.31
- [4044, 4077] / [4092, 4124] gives 0.78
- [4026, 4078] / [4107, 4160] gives 0.93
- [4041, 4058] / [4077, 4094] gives 0.84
